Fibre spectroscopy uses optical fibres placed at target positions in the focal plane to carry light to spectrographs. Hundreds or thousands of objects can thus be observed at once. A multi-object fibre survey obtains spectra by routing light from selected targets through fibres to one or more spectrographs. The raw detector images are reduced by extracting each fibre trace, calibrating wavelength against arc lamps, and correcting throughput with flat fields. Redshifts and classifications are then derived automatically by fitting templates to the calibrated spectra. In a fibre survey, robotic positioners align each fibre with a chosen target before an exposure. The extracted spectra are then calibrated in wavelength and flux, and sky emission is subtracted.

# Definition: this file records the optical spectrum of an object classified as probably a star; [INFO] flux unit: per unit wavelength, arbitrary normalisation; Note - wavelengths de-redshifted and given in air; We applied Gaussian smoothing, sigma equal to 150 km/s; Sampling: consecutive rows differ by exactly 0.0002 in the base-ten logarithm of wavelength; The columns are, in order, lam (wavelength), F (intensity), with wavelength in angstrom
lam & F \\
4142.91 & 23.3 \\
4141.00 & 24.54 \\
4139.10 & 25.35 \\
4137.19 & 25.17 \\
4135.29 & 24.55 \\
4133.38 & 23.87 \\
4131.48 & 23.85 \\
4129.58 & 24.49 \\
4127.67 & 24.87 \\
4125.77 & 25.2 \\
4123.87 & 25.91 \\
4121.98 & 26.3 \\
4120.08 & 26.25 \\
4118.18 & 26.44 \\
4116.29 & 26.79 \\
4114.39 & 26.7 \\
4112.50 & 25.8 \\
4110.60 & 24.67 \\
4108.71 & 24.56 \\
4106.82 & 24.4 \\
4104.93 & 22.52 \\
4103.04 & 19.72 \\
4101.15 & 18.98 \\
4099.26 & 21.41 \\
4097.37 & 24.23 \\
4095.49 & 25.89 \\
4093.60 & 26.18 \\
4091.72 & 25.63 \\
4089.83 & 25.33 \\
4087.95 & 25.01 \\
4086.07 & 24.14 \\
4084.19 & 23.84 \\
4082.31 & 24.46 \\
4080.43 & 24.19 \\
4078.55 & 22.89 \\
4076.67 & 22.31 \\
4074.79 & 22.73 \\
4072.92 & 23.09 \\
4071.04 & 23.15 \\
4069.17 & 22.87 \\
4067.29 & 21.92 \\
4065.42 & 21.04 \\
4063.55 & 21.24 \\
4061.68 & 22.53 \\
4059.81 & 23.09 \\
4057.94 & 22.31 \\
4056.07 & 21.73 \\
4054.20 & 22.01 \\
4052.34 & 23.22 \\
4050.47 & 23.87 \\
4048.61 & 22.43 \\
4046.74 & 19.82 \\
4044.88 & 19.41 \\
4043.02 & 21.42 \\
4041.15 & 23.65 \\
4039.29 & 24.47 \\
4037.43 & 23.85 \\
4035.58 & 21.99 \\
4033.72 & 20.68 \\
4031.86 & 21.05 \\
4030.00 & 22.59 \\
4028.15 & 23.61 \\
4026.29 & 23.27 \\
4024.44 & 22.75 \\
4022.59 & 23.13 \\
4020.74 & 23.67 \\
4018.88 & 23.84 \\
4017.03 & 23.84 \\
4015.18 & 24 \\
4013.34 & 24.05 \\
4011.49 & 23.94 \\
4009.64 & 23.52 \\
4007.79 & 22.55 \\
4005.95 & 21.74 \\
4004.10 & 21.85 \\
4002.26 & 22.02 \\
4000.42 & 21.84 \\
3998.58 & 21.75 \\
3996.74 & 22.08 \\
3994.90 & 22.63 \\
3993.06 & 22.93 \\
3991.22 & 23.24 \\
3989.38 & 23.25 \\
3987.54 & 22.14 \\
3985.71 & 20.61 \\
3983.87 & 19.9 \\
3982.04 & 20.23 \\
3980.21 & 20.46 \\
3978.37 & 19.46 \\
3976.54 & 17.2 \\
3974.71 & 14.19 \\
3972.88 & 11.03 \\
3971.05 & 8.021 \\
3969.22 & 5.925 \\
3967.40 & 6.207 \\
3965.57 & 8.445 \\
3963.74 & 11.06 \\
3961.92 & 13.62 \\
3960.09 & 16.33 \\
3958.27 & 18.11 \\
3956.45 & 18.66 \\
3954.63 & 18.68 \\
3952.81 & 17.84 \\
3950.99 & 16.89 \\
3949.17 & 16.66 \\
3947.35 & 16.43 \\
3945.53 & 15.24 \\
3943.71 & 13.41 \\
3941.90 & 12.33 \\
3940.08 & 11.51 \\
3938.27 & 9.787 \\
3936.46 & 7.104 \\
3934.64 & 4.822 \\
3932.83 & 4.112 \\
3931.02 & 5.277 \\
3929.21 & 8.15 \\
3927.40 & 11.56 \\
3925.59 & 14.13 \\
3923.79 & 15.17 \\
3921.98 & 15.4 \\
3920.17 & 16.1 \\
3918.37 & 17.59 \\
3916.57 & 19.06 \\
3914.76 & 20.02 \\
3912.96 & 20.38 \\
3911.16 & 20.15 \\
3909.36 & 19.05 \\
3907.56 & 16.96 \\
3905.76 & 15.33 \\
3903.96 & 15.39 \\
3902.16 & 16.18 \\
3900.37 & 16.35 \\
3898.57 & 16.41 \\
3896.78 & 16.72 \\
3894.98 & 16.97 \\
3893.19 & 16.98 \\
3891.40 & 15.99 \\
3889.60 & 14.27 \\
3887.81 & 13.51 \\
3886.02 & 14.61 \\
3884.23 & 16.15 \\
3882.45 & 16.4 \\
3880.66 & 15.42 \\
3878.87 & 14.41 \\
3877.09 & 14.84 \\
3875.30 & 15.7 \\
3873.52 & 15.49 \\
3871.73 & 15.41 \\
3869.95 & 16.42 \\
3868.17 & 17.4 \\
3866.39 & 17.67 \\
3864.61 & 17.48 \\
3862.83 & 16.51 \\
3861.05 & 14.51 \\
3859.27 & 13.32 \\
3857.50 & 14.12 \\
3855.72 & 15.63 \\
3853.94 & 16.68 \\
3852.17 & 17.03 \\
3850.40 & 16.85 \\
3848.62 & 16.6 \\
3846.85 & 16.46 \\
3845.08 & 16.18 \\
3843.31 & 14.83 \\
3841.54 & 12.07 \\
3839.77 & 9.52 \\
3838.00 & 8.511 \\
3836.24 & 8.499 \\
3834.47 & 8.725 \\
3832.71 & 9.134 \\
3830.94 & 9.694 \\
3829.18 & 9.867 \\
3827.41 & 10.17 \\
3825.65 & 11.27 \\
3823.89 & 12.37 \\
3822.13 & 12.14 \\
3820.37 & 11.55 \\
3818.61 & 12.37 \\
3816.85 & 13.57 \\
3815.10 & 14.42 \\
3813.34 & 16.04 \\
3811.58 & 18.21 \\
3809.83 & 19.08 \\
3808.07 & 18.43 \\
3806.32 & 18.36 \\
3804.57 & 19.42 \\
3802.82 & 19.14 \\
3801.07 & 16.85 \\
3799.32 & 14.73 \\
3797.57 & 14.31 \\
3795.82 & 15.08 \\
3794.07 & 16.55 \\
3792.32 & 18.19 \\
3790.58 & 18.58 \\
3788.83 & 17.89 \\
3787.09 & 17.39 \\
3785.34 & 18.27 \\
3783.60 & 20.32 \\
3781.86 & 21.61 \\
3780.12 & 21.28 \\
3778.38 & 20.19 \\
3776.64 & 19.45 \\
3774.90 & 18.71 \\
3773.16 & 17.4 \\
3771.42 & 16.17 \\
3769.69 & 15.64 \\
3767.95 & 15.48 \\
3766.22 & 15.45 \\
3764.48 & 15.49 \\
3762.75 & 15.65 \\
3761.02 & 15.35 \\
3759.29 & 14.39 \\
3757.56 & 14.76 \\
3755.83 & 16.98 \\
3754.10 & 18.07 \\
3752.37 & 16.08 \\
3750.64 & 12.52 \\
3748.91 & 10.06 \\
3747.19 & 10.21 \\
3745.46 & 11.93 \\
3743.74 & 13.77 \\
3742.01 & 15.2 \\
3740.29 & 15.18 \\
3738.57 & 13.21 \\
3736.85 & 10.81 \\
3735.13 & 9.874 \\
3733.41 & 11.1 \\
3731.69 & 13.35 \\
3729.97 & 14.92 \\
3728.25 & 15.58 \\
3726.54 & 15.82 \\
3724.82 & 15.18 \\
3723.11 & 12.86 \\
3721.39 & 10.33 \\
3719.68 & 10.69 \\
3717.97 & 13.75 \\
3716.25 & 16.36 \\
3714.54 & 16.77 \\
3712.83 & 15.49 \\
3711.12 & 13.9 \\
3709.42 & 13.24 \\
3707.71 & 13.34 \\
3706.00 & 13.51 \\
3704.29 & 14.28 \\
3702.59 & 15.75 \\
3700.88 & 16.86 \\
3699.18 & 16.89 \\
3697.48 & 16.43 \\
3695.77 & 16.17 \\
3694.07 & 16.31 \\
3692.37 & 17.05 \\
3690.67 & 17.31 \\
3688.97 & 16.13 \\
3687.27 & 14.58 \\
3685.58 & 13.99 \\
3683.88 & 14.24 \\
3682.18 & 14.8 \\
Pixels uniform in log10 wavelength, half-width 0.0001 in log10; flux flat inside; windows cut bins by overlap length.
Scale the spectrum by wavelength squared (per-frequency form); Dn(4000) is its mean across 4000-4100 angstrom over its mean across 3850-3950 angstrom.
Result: 1.67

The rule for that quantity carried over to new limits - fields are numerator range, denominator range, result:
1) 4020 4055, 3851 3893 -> 1.56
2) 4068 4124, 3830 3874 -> 1.93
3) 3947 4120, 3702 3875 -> 1.62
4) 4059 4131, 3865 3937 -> 1.76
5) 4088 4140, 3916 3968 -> 2.05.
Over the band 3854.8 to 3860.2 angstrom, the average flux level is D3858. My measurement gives 14.4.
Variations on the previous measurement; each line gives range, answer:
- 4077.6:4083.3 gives 23.8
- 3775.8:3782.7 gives 20.6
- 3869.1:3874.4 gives 15.8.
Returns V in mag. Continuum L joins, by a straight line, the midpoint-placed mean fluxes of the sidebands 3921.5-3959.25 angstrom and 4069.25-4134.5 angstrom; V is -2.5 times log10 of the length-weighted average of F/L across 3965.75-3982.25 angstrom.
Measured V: 0.17 mag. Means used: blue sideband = 12.9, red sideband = 24.3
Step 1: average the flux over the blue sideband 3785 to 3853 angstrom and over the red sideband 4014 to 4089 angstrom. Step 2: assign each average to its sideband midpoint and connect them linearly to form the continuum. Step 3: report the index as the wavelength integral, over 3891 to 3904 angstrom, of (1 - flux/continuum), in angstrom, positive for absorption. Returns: 0.6 angstrom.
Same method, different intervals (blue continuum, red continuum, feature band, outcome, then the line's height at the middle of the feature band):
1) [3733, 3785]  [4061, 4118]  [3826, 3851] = 8.0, 17.5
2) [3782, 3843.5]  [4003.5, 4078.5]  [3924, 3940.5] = 8.8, 18.8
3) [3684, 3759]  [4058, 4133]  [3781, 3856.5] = 8.2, 16.8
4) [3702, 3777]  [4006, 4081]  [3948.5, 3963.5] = 2.5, 20.3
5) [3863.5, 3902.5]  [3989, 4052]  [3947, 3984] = 9.4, 20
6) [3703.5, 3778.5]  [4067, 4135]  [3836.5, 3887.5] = 7.6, 17.7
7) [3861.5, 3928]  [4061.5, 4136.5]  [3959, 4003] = 5.4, 19.6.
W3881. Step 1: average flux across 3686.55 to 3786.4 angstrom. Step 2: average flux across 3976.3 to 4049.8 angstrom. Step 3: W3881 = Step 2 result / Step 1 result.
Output 1.46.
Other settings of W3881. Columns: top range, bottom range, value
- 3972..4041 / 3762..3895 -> 1.41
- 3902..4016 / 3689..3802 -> 1.07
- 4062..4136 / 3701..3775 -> 1.68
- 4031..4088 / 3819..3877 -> 1.65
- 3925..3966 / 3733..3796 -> 0.80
